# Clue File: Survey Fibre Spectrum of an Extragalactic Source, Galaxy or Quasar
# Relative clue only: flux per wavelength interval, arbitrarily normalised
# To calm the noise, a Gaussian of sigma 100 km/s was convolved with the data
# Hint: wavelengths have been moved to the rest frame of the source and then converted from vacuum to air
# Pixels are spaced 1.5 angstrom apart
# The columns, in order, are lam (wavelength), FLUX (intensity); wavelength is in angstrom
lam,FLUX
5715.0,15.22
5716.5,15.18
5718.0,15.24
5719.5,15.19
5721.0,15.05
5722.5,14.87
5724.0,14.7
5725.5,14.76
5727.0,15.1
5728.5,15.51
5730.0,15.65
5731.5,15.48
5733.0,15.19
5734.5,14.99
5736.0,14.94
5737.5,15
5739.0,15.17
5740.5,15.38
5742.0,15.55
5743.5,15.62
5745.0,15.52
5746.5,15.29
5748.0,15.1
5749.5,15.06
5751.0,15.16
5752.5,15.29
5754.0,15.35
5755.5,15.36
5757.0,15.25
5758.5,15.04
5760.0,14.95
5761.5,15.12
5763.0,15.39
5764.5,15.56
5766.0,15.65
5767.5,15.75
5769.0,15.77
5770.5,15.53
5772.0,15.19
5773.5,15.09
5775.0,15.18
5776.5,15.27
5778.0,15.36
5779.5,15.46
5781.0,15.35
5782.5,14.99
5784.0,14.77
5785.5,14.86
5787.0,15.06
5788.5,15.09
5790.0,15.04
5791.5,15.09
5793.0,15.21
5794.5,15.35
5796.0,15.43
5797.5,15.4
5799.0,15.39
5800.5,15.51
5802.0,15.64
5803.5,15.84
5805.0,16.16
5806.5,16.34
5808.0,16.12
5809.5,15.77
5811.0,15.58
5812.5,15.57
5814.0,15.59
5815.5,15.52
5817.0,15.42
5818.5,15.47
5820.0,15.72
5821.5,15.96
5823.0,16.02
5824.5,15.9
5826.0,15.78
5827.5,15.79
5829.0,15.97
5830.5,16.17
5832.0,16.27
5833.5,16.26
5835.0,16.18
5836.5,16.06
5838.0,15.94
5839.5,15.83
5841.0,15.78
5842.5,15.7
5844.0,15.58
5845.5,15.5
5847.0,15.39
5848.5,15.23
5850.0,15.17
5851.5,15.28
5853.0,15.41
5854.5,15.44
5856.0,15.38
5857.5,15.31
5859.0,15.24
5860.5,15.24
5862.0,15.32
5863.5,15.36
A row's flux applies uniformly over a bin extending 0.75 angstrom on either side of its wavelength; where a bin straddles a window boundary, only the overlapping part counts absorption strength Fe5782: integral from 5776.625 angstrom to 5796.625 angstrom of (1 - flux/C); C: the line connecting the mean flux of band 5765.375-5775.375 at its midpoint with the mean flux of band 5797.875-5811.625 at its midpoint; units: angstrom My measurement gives 0.59 angstrom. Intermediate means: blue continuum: 15.5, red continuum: 15.8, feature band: 15.2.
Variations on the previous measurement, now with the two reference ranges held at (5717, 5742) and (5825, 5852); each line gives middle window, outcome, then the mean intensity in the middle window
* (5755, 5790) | 0.3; 15.3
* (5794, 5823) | -0.1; 15.7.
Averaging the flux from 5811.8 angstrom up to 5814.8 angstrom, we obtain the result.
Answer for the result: 15.6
